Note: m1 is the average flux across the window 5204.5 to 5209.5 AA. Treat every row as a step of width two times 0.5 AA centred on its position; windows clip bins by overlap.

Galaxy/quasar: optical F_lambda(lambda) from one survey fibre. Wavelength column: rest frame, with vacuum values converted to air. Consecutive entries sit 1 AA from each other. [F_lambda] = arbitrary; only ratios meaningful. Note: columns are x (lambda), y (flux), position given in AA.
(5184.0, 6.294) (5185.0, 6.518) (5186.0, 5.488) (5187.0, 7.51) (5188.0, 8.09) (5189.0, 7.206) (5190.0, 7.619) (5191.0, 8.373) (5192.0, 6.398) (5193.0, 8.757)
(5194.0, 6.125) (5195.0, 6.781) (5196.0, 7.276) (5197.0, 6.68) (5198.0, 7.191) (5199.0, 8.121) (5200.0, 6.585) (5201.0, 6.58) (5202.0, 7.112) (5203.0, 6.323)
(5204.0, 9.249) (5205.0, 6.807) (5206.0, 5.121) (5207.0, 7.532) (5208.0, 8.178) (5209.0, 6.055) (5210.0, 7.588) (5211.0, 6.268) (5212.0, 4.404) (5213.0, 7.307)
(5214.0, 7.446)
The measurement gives 6.74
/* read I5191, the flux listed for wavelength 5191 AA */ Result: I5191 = 8.373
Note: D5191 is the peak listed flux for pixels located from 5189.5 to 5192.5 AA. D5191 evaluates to 8.373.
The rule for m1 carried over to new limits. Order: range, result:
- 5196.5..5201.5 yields 7.03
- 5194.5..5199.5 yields 7.21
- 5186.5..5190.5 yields 7.61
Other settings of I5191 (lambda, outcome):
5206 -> 5.121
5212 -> 4.404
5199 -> 8.121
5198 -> 7.191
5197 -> 6.68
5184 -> 6.294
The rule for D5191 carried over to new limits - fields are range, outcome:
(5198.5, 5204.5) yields 9.249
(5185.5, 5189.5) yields 8.09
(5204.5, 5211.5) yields 8.178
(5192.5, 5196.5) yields 8.757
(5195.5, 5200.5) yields 8.121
